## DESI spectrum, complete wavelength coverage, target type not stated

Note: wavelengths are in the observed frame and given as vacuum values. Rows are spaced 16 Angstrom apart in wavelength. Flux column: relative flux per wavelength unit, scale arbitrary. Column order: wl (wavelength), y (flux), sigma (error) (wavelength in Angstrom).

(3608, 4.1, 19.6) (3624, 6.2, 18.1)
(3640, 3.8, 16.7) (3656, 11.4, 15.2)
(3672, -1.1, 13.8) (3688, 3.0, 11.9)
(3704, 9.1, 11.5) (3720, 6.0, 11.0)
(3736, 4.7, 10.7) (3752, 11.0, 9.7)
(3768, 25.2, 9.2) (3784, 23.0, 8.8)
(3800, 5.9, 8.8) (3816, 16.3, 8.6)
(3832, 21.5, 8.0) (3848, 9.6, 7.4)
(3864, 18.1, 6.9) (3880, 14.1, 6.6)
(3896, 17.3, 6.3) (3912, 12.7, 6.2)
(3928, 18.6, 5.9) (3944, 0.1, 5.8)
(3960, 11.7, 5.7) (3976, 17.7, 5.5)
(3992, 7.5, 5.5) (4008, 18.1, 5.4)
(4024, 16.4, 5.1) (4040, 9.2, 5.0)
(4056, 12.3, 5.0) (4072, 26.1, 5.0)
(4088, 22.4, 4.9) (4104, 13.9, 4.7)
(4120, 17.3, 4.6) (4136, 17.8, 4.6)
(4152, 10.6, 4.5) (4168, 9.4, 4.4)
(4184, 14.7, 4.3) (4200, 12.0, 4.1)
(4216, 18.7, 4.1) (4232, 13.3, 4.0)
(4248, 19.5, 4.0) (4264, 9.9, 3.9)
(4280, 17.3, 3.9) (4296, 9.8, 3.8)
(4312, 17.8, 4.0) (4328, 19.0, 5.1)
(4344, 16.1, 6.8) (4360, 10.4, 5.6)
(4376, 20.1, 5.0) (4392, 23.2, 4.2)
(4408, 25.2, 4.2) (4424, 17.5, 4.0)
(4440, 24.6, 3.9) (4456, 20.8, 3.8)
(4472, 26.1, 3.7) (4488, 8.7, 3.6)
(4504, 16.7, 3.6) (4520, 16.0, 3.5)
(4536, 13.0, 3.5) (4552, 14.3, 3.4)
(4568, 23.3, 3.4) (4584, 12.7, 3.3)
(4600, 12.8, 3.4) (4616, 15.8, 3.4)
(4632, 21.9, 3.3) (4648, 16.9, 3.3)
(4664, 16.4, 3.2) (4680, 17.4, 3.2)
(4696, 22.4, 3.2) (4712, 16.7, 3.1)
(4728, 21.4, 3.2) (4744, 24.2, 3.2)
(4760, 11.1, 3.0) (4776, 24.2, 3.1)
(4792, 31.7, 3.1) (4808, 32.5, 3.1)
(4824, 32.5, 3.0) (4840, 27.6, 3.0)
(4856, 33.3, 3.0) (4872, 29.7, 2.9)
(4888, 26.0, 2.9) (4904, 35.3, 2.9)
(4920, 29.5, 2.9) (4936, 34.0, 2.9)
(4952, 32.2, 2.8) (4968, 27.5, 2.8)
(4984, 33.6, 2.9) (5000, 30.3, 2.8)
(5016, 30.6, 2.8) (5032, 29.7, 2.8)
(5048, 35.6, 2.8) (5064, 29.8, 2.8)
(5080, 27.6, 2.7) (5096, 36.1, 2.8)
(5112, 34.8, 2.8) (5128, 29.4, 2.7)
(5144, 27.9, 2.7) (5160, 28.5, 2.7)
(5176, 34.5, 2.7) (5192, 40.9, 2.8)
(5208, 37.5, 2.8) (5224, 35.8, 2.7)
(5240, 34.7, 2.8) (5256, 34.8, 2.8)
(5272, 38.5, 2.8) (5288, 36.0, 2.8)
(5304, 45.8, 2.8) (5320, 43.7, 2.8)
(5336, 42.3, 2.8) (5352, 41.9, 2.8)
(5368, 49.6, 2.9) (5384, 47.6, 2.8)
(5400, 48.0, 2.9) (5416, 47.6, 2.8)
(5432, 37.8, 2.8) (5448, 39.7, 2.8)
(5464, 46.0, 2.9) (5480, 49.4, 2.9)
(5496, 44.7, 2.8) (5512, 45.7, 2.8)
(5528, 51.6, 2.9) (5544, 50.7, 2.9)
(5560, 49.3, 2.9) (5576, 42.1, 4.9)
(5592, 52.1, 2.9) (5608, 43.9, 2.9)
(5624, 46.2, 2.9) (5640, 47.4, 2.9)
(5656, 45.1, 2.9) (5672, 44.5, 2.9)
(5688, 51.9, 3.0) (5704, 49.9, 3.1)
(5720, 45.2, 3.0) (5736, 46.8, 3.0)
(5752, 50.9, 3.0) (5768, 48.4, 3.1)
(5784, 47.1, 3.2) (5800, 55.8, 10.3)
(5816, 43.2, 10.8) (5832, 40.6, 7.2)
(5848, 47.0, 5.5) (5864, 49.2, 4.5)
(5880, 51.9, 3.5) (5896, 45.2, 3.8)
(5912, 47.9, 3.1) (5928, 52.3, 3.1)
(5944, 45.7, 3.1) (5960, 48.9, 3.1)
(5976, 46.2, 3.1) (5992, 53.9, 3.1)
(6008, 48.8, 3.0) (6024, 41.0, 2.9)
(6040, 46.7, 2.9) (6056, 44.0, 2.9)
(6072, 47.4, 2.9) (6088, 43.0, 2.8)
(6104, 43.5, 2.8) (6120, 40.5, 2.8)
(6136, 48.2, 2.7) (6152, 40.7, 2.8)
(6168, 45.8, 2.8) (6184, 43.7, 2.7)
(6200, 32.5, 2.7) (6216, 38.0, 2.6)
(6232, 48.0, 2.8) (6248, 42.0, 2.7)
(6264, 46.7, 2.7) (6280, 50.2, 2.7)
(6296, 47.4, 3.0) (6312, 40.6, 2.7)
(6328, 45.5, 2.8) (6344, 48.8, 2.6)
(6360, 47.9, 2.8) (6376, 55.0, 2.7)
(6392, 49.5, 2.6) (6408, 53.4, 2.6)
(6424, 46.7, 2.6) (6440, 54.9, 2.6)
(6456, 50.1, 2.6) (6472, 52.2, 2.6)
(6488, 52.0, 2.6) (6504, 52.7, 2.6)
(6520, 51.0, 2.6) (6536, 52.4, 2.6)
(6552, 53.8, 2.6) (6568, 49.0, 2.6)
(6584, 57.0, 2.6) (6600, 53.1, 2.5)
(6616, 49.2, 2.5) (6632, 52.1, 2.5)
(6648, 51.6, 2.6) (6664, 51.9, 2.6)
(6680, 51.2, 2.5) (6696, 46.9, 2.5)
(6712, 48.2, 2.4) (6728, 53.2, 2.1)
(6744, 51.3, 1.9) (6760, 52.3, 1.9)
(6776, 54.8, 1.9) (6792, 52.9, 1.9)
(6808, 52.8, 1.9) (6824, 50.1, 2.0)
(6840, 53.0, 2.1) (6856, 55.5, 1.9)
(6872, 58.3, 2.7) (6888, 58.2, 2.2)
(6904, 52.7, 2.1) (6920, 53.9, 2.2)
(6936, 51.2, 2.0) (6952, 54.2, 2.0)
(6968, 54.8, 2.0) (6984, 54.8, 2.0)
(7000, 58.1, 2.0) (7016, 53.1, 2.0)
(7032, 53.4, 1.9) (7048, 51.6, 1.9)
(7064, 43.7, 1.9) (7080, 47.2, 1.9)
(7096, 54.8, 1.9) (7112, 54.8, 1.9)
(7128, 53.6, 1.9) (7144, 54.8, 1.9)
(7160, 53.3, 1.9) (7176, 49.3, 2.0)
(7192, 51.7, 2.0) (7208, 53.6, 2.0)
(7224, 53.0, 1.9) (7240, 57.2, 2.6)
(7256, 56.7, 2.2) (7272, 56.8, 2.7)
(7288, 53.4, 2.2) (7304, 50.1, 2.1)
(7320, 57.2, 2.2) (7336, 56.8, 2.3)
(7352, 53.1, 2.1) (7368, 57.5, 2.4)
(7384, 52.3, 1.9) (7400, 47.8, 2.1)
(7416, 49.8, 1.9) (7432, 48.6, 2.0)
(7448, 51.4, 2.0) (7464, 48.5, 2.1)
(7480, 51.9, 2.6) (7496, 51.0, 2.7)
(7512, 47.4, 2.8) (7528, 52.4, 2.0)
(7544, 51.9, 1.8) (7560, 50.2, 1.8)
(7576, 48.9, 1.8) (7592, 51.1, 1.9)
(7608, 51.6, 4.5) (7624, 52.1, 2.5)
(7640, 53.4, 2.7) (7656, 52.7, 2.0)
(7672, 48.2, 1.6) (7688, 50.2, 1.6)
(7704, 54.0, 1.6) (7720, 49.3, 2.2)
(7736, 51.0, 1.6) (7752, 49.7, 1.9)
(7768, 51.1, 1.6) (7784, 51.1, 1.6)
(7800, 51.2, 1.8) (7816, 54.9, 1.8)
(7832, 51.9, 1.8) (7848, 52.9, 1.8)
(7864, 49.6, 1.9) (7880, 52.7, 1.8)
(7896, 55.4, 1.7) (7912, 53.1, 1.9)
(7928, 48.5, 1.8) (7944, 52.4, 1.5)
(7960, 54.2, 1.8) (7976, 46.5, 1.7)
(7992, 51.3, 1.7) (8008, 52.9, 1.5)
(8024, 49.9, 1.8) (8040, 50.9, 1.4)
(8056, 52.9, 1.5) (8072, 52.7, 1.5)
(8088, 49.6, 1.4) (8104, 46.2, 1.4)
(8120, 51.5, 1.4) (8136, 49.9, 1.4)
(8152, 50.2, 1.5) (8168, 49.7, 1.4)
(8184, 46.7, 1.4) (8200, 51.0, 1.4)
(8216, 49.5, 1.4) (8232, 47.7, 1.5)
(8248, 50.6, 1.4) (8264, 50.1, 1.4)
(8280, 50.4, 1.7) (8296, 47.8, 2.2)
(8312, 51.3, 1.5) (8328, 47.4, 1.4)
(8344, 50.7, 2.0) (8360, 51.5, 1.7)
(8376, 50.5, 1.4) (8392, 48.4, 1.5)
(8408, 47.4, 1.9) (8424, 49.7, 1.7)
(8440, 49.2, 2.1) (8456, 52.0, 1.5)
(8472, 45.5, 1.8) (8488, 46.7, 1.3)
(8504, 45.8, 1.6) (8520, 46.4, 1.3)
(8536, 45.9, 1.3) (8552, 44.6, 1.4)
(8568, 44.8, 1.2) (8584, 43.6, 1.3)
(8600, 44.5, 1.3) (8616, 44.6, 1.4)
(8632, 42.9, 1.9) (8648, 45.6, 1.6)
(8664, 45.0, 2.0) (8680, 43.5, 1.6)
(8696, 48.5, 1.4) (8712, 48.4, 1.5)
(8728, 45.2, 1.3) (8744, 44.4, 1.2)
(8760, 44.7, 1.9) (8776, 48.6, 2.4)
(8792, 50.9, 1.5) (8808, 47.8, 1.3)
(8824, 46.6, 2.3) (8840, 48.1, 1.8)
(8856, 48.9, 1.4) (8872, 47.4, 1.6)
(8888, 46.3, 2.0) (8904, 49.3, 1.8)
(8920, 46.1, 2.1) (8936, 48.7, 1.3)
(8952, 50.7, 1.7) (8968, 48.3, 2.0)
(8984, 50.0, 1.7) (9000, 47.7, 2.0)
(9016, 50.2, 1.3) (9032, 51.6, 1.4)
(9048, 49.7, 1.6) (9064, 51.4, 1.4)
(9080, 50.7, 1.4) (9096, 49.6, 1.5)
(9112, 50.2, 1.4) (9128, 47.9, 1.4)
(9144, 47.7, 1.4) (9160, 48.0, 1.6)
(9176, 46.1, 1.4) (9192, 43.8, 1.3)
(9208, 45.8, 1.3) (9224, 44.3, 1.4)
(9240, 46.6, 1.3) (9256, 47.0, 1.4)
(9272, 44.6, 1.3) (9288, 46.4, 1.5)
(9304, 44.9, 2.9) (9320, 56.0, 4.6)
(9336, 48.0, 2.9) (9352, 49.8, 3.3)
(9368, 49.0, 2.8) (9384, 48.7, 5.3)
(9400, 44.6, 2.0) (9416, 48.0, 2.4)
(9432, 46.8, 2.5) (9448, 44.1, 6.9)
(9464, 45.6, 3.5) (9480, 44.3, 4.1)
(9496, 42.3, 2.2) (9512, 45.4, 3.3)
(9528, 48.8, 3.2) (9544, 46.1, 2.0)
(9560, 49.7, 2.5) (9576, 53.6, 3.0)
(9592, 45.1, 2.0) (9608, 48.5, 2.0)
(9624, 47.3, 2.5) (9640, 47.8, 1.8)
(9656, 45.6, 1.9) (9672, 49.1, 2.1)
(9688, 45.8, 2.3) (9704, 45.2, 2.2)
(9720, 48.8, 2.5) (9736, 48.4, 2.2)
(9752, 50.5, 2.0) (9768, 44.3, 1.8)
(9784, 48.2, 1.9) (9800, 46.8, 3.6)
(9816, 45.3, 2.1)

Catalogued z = 0.20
